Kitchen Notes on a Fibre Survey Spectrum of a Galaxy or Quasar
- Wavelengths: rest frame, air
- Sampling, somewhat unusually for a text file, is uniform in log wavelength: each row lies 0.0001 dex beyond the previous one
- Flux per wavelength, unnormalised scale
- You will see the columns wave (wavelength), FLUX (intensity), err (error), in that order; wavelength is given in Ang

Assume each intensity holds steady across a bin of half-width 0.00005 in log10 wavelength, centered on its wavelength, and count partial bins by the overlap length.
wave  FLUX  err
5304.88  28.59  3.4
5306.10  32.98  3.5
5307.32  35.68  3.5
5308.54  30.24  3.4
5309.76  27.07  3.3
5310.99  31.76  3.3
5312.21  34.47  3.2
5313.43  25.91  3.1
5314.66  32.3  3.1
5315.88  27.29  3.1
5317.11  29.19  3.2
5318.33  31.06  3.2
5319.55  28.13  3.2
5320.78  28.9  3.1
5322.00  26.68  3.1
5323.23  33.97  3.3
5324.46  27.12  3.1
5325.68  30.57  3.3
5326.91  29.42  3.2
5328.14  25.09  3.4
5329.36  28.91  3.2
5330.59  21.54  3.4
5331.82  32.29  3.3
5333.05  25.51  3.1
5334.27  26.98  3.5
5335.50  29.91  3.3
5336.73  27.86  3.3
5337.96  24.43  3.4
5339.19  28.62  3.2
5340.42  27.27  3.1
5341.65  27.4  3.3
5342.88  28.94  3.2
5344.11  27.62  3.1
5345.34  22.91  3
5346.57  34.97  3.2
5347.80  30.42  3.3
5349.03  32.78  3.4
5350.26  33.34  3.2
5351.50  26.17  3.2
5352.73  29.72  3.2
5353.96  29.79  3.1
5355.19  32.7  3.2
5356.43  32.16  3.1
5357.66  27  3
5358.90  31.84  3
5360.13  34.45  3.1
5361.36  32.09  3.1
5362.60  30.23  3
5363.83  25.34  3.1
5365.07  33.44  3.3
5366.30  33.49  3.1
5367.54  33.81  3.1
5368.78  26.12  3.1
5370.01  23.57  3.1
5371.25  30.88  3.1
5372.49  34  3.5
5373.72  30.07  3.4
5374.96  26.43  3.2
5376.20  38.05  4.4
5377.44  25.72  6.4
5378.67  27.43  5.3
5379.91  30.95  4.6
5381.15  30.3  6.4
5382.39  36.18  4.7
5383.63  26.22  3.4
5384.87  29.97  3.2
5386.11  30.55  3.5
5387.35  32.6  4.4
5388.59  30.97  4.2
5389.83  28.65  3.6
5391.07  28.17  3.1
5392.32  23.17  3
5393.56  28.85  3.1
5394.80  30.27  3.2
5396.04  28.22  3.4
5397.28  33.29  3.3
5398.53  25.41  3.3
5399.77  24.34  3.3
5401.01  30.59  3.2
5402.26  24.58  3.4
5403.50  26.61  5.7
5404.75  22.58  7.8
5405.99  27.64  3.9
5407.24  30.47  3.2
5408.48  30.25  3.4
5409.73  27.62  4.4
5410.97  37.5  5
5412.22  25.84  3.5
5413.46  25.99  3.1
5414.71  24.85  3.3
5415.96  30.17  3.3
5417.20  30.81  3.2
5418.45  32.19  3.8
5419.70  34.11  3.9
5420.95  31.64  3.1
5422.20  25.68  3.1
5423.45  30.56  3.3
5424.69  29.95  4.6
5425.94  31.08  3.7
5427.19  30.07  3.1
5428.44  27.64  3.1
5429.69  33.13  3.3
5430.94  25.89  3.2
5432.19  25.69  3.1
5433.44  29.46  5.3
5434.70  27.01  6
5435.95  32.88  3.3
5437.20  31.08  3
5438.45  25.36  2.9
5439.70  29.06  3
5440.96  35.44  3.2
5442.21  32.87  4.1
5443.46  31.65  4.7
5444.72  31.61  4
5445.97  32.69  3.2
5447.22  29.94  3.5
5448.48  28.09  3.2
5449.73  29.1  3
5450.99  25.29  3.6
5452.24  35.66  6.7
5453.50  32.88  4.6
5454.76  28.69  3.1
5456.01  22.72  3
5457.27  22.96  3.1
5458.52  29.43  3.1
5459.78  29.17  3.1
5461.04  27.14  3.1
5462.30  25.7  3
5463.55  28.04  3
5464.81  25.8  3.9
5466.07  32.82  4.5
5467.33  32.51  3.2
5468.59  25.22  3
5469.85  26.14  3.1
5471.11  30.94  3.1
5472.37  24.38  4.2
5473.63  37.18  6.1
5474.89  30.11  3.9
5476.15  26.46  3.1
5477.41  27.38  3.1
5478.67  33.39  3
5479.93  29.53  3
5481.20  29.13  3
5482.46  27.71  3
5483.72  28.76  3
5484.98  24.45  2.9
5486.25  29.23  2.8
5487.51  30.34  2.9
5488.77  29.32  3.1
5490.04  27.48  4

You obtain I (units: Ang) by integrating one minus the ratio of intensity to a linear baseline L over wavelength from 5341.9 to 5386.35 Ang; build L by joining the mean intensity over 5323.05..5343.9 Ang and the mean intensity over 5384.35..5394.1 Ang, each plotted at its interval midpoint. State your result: -2.7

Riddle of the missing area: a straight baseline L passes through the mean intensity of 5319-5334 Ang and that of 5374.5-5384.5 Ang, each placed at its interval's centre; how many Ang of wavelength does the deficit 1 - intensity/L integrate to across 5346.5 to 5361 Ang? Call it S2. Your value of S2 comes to -1.0 Ang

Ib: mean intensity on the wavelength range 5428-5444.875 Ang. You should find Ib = 29.9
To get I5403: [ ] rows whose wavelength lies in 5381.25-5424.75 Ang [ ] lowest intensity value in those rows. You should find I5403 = 22.58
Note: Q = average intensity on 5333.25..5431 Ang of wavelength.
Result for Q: 29.4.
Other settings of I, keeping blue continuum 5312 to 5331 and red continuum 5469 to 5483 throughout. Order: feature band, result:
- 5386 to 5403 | 0.30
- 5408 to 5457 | -1.08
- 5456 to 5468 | 0.55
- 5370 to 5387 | -0.80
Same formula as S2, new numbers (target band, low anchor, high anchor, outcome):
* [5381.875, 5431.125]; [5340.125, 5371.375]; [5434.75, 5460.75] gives 1.2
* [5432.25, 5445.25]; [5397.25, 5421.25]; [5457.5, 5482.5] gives -0.8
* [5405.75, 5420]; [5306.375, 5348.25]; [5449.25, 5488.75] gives -0.5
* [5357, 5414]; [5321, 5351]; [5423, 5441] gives -0.8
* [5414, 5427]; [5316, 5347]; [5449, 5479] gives -0.7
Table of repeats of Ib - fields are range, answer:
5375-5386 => 30.4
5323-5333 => 28.2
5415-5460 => 29.7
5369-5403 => 29.2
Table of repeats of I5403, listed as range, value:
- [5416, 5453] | 25.29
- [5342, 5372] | 22.91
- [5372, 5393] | 23.17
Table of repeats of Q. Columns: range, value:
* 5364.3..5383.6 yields 30.5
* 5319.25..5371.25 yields 29.2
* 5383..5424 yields 28.8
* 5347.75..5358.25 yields 30.5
